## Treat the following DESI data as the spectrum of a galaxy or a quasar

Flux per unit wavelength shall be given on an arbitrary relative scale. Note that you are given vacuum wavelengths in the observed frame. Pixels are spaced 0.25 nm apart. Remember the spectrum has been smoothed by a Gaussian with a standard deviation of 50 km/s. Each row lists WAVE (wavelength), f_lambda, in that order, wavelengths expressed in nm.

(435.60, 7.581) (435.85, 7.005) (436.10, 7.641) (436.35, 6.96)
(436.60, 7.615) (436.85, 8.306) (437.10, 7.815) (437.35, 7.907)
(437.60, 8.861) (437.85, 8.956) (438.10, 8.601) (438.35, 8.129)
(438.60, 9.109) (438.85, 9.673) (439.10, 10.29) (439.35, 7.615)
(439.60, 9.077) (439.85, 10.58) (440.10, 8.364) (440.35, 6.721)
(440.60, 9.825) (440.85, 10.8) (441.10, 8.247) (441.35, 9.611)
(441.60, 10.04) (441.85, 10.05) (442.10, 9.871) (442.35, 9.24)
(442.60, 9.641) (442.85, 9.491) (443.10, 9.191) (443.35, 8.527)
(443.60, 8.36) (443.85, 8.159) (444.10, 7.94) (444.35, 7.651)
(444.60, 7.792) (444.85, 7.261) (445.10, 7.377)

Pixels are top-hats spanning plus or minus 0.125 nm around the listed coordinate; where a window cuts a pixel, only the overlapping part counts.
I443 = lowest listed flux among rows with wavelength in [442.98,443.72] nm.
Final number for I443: 8.36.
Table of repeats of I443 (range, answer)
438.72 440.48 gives 6.721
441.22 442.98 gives 9.24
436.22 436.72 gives 6.96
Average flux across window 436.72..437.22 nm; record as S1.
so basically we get 8.06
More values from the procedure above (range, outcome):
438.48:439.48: 9.17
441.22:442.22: 9.88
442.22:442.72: 9.44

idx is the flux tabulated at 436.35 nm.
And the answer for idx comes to 6.96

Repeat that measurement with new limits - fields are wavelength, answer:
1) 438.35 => 8.129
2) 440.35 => 6.721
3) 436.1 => 7.641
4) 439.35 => 7.615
